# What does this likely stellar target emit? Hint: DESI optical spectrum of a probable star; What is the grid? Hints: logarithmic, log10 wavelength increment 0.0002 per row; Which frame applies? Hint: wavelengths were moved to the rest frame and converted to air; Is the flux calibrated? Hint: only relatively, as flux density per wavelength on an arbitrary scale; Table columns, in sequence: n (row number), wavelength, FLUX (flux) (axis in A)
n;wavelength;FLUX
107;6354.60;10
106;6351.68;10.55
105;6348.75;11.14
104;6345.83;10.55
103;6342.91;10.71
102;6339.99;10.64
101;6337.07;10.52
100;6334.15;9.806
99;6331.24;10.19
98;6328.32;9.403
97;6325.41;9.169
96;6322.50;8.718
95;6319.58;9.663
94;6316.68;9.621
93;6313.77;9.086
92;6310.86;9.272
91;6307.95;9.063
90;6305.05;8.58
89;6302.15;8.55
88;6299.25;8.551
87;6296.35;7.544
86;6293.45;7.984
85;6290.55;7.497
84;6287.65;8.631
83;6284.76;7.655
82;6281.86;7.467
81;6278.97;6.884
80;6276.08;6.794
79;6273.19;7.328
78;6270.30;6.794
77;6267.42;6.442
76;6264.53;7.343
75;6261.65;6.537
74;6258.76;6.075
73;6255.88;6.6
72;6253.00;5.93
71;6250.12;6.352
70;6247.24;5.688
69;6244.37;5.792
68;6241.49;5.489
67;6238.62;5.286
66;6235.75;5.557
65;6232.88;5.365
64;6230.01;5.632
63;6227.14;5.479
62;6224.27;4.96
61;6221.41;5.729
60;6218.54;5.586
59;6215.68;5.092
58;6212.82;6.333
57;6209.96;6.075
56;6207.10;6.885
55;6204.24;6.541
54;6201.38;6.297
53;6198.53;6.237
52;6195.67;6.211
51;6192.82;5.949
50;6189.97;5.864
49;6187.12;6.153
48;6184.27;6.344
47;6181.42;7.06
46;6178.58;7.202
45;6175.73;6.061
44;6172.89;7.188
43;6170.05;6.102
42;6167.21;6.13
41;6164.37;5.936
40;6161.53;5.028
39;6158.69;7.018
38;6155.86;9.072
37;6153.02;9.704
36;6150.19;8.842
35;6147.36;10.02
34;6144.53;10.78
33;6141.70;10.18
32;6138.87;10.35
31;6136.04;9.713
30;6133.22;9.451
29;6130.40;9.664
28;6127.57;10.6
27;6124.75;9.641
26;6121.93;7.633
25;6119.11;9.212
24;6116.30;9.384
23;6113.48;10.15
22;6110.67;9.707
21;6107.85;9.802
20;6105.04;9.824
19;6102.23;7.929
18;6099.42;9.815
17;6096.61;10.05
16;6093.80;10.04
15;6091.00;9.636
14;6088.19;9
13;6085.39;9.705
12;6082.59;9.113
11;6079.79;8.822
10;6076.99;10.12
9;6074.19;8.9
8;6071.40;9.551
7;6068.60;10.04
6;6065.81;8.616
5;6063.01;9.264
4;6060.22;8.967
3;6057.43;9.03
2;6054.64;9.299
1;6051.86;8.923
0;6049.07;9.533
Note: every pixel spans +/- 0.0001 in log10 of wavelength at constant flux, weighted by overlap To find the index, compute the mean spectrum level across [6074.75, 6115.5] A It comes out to 9.53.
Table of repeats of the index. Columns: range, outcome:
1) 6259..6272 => 6.72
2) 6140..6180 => 7.82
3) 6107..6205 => 8.03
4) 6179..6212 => 6.36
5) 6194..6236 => 5.87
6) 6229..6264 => 5.9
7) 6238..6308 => 7.06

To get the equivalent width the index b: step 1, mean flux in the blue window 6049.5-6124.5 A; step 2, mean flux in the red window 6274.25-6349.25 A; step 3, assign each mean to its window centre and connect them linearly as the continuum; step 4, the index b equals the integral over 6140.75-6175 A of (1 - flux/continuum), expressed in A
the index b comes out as 4.8 A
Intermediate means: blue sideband 9.34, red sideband 8.96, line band 7.93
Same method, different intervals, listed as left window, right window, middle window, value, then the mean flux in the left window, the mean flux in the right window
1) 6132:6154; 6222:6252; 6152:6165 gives 2.61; 9.89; 5.57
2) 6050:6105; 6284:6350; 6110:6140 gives -0.88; 9.32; 9.26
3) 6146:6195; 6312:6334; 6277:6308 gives 3.41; 7.02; 9.43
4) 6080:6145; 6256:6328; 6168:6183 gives 3.87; 9.59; 7.97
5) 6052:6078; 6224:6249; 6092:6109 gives -2.15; 9.28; 5.51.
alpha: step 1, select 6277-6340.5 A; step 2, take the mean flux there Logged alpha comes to 8.8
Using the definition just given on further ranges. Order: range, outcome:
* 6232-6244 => 5.46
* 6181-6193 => 6.24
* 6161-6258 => 6.01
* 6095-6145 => 9.64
